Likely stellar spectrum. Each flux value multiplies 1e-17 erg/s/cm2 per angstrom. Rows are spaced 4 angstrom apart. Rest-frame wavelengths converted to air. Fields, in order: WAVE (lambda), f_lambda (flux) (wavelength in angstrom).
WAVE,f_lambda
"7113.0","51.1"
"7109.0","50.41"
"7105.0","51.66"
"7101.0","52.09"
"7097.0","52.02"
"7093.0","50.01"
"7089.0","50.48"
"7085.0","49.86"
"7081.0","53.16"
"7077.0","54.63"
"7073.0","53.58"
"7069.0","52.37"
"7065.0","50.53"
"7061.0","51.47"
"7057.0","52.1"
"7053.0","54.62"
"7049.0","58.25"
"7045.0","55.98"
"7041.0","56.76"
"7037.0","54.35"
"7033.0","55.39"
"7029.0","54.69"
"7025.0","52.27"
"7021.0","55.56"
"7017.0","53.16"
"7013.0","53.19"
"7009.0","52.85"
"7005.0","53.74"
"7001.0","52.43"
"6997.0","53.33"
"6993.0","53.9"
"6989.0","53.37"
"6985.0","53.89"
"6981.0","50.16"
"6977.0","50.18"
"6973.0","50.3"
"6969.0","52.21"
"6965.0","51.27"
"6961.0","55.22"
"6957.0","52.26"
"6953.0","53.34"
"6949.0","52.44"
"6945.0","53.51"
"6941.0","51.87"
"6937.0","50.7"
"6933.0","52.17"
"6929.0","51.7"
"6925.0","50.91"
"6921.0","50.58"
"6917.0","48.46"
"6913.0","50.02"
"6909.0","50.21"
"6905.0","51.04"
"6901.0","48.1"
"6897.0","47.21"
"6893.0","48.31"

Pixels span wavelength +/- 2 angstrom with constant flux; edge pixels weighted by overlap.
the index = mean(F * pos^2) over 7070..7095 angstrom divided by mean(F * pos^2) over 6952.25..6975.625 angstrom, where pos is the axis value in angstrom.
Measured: 1.03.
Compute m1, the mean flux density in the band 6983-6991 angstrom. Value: 53.6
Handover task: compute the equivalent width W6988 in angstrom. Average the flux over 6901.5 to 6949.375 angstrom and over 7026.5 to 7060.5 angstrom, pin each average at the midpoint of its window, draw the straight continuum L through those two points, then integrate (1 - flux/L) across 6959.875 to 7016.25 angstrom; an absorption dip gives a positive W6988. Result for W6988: 0.6 angstrom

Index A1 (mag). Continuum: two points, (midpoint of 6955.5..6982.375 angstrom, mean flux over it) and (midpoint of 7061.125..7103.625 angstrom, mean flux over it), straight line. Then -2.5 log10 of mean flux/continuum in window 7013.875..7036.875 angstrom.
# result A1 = -0.05 mag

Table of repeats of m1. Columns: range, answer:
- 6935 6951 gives 52.1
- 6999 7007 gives 53.1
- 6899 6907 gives 49.6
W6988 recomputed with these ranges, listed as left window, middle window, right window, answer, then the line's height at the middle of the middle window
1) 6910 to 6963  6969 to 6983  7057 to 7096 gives 0.3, 51.8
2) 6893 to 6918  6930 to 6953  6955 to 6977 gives -0.6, 50.9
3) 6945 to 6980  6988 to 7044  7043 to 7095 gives -1.6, 52.5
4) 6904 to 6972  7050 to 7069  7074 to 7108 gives -0.3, 51.7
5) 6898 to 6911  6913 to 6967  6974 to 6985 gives -1.7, 50.2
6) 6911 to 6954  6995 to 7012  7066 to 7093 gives -0.4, 51.7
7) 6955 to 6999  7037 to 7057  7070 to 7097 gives -1.4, 52.1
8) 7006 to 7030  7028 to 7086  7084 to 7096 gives -2.3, 51.8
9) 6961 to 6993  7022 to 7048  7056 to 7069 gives -1.7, 51.6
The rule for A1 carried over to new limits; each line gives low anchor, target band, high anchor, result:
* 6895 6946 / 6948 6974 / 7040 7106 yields -0.03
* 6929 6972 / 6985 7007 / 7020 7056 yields 0.01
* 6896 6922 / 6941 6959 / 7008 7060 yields -0.04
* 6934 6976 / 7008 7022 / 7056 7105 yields -0.03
